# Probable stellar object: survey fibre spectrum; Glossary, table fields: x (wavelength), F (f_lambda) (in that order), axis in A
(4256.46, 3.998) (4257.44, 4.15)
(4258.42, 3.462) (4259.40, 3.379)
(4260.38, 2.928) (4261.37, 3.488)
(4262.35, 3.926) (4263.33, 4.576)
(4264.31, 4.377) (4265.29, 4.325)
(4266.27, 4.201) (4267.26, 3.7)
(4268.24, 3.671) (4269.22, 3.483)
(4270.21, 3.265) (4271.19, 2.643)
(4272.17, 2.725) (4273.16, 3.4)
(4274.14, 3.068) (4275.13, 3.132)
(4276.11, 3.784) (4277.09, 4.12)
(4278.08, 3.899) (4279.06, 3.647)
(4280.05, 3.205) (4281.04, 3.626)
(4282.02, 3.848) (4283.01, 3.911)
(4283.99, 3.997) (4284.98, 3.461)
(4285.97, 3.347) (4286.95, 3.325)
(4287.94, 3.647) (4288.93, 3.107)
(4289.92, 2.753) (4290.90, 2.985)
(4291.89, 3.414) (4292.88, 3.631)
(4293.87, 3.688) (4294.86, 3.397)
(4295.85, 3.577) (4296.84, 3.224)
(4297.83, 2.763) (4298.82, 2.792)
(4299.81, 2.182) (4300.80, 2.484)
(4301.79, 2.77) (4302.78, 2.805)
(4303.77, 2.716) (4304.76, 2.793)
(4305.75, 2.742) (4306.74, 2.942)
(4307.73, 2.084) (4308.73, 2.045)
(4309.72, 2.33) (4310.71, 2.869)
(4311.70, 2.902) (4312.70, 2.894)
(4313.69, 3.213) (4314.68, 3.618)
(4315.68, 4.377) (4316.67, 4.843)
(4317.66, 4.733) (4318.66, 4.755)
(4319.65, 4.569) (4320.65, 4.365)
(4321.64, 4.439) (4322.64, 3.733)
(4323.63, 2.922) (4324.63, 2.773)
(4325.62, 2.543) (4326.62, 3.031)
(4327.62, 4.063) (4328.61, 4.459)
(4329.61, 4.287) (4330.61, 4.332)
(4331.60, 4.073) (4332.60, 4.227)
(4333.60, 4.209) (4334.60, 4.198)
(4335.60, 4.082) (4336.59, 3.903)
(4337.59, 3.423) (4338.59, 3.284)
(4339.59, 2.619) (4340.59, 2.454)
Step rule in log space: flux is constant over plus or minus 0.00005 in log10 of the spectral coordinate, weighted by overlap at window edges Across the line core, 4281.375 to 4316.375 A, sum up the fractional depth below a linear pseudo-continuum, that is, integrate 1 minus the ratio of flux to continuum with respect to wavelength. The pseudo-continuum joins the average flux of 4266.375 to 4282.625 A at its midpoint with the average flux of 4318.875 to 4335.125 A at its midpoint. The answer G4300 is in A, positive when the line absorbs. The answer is 5.2 A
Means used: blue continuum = 3.47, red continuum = 3.9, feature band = 3.12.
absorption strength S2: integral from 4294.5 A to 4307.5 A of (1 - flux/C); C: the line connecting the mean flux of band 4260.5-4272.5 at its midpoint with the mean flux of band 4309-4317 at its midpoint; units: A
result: 2.2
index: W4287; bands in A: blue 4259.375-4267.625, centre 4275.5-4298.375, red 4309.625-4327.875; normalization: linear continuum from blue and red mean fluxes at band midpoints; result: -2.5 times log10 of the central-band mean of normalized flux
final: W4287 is 0.092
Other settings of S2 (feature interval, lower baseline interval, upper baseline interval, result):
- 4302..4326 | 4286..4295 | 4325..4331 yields 1.8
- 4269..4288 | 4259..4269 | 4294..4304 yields -0.2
